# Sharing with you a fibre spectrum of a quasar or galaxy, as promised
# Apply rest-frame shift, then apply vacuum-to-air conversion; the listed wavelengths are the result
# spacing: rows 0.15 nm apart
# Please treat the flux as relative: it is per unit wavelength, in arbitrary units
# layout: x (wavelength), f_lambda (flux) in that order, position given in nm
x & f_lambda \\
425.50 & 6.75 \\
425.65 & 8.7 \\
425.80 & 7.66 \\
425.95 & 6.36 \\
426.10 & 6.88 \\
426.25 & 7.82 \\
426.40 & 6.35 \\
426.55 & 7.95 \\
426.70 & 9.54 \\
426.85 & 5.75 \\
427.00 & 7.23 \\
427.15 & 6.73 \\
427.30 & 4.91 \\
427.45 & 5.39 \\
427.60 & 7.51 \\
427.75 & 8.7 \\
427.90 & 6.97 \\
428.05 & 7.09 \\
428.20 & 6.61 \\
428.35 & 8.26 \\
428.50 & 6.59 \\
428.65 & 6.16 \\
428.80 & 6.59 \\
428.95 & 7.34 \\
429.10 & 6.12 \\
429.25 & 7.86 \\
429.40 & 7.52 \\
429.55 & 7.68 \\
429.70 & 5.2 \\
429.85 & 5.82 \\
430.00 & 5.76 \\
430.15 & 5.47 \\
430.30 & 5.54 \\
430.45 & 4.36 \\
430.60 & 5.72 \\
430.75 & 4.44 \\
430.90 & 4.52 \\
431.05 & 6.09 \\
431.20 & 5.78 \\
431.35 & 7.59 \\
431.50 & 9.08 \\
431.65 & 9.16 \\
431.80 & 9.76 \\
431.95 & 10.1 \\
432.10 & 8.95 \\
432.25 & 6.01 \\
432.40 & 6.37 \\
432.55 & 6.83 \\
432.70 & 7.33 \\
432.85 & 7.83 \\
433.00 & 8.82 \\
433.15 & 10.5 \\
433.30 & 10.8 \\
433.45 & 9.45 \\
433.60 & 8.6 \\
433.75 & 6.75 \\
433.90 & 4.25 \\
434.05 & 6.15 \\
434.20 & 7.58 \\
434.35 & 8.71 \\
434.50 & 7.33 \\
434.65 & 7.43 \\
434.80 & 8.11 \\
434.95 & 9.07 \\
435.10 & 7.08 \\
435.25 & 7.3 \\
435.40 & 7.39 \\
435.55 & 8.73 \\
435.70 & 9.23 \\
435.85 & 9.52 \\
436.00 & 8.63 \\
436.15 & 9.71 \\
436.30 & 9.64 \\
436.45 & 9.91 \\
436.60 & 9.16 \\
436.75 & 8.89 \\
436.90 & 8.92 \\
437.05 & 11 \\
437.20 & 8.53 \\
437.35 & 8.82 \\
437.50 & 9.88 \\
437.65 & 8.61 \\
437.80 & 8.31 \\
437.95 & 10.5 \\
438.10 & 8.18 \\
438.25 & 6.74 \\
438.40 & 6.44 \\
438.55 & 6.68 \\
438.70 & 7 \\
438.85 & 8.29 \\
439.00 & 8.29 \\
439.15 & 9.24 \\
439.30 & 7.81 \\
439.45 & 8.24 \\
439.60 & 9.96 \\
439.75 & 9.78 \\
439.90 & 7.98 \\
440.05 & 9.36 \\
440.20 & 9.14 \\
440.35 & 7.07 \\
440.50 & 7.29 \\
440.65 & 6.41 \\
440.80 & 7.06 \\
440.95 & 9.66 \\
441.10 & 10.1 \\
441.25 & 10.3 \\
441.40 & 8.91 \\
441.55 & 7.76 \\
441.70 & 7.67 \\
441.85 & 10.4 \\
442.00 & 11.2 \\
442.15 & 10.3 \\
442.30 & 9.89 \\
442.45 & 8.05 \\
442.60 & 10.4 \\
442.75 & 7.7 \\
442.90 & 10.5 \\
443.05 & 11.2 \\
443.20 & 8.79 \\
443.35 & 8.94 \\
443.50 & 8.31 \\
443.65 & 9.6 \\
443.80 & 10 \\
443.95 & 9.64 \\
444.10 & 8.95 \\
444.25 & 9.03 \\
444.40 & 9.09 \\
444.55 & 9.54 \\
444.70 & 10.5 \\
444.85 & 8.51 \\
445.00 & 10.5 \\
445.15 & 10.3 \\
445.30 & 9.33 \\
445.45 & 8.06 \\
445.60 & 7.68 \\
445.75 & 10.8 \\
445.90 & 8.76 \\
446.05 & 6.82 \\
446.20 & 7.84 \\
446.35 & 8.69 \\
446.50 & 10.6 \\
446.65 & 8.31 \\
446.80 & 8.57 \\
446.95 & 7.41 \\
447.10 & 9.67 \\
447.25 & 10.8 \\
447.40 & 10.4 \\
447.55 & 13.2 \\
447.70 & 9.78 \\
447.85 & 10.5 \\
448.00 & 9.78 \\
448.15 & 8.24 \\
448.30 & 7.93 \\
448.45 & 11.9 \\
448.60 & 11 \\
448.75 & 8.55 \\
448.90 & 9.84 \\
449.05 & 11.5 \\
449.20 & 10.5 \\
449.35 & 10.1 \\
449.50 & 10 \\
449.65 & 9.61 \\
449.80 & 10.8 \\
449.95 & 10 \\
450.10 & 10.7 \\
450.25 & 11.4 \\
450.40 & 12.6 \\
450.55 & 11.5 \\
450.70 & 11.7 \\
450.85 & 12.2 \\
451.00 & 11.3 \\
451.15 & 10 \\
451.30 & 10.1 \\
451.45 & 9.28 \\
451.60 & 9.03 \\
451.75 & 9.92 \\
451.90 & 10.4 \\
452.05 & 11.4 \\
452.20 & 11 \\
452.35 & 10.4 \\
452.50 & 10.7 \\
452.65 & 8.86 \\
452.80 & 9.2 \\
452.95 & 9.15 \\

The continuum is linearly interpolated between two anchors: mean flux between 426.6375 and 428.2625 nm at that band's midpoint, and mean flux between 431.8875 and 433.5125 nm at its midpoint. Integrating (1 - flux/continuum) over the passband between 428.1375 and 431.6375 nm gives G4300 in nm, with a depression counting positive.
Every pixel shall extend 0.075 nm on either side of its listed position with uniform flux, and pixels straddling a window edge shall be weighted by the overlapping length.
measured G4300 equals 0.55 nm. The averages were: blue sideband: 6.93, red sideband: 8.43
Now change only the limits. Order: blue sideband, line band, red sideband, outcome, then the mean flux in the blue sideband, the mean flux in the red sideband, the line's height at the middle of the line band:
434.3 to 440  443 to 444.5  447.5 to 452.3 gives 0.03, 8.56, 10.5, 9.55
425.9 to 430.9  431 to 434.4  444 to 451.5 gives -0.29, 6.58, 9.88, 7.32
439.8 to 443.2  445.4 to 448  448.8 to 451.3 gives 0.21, 9.02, 10.8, 10.1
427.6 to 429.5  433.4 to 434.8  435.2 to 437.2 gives 0.19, 7.17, 9.08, 8.56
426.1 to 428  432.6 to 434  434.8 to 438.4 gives 0.00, 7.06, 8.79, 8.2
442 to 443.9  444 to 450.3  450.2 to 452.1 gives 0.34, 9.54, 10.8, 10.2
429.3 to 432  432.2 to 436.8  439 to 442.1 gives -0.44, 6.62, 8.77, 7.46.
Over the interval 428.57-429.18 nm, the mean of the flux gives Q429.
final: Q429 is 6.56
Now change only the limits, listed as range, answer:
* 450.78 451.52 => 10.6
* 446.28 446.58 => 9.64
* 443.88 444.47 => 9.17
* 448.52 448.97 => 9.82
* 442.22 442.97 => 9.31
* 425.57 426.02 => 7.58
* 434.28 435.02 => 8.12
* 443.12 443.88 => 9.15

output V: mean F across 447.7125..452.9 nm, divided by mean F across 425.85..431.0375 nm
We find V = 1.58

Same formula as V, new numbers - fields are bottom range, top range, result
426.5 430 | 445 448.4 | 1.35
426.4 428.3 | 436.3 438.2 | 1.31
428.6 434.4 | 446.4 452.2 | 1.44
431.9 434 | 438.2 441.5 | 1.03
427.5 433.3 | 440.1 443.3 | 1.27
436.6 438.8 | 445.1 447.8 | 1.09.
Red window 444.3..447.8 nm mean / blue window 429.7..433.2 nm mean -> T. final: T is 1.34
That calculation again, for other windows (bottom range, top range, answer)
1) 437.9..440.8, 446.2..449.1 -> 1.21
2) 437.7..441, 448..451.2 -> 1.29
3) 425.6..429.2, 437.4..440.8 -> 1.17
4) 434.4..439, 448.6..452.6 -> 1.24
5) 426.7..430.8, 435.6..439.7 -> 1.35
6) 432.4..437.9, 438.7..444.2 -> 1.06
